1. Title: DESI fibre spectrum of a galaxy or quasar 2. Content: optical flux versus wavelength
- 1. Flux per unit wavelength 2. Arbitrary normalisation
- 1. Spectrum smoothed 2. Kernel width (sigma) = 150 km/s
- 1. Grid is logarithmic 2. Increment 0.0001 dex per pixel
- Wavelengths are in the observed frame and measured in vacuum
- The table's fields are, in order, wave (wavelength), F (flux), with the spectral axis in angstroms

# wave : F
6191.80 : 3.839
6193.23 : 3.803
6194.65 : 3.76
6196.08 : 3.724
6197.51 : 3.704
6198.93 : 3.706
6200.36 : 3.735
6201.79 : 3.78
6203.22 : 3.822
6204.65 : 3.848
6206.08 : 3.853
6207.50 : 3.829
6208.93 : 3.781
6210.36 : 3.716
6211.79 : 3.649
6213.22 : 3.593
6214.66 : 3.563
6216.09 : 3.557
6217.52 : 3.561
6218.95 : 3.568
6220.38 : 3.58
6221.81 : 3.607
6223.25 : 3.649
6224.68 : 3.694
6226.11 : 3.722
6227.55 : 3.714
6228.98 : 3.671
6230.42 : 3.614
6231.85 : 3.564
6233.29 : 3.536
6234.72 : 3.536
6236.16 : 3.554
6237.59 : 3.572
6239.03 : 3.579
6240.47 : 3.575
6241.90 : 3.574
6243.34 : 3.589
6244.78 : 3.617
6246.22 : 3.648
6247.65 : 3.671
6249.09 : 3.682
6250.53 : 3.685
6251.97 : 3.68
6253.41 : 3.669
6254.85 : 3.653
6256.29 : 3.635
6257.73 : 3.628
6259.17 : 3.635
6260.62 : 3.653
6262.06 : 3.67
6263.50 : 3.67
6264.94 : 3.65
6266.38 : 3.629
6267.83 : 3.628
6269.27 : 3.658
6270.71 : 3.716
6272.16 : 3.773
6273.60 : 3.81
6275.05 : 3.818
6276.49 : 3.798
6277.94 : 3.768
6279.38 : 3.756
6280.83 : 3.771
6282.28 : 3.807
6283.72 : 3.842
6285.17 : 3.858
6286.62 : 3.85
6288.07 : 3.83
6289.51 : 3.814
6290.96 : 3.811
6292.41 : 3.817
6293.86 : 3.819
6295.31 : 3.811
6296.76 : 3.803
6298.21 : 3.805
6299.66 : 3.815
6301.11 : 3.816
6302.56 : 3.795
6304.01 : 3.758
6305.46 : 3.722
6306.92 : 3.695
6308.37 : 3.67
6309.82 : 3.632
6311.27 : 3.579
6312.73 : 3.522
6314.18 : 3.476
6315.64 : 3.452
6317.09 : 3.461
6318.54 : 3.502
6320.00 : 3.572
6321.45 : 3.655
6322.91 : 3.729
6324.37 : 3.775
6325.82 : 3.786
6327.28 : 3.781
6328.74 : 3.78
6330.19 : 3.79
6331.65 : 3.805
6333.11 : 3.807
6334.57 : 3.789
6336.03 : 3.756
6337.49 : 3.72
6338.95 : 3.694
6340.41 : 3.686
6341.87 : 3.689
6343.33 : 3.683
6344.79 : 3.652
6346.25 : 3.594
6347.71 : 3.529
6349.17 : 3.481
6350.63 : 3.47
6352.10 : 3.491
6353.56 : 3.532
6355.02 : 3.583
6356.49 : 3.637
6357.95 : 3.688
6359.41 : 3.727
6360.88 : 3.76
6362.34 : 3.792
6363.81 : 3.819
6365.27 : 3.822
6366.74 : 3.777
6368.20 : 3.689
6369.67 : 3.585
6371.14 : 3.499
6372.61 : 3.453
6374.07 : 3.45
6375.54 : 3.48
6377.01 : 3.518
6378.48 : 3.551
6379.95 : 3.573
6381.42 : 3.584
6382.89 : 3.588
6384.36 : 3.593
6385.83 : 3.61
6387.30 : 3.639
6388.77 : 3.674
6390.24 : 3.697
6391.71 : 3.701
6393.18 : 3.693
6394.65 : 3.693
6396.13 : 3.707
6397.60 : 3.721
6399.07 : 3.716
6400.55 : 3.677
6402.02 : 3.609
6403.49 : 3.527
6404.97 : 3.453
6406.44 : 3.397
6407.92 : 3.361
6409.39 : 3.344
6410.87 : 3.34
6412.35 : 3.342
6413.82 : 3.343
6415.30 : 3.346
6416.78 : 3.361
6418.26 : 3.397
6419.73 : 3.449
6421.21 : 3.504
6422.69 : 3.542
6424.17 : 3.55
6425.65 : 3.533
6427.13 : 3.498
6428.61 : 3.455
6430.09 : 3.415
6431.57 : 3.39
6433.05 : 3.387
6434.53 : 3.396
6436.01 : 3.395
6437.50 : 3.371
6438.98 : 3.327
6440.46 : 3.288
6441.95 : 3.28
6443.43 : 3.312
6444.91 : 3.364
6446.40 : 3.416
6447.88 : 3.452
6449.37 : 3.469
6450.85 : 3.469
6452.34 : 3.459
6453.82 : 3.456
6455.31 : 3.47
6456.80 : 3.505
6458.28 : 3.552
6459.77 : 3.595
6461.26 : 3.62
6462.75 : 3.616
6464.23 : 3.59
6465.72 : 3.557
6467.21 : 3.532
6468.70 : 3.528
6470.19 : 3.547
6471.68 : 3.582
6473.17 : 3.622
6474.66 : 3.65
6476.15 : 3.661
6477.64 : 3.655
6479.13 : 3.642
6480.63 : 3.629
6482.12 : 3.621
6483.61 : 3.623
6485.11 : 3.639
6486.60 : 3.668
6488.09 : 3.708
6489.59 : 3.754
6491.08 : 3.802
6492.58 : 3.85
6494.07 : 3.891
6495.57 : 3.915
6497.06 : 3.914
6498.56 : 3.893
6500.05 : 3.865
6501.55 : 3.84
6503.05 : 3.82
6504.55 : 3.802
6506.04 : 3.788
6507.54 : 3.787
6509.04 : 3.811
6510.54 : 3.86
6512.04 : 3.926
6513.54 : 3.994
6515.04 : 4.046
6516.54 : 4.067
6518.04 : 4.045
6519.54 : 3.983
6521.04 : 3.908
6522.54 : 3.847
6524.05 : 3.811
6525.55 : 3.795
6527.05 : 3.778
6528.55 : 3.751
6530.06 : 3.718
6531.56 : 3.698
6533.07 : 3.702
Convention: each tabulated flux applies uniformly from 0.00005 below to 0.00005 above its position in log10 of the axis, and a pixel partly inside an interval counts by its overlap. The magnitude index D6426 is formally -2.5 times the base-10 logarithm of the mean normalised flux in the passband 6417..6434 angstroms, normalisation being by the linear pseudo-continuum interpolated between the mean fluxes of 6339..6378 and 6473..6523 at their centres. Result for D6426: 0.08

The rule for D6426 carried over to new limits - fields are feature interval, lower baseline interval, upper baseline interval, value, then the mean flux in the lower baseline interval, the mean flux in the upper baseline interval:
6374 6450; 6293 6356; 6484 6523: 0.082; 3.67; 3.86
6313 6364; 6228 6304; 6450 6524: 0.016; 3.71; 3.73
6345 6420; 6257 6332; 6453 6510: 0.039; 3.72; 3.69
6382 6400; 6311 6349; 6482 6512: 0.013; 3.66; 3.8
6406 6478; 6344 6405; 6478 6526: 0.081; 3.62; 3.83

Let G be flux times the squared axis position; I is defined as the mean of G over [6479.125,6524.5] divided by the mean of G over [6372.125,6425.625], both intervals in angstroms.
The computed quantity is 1.12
